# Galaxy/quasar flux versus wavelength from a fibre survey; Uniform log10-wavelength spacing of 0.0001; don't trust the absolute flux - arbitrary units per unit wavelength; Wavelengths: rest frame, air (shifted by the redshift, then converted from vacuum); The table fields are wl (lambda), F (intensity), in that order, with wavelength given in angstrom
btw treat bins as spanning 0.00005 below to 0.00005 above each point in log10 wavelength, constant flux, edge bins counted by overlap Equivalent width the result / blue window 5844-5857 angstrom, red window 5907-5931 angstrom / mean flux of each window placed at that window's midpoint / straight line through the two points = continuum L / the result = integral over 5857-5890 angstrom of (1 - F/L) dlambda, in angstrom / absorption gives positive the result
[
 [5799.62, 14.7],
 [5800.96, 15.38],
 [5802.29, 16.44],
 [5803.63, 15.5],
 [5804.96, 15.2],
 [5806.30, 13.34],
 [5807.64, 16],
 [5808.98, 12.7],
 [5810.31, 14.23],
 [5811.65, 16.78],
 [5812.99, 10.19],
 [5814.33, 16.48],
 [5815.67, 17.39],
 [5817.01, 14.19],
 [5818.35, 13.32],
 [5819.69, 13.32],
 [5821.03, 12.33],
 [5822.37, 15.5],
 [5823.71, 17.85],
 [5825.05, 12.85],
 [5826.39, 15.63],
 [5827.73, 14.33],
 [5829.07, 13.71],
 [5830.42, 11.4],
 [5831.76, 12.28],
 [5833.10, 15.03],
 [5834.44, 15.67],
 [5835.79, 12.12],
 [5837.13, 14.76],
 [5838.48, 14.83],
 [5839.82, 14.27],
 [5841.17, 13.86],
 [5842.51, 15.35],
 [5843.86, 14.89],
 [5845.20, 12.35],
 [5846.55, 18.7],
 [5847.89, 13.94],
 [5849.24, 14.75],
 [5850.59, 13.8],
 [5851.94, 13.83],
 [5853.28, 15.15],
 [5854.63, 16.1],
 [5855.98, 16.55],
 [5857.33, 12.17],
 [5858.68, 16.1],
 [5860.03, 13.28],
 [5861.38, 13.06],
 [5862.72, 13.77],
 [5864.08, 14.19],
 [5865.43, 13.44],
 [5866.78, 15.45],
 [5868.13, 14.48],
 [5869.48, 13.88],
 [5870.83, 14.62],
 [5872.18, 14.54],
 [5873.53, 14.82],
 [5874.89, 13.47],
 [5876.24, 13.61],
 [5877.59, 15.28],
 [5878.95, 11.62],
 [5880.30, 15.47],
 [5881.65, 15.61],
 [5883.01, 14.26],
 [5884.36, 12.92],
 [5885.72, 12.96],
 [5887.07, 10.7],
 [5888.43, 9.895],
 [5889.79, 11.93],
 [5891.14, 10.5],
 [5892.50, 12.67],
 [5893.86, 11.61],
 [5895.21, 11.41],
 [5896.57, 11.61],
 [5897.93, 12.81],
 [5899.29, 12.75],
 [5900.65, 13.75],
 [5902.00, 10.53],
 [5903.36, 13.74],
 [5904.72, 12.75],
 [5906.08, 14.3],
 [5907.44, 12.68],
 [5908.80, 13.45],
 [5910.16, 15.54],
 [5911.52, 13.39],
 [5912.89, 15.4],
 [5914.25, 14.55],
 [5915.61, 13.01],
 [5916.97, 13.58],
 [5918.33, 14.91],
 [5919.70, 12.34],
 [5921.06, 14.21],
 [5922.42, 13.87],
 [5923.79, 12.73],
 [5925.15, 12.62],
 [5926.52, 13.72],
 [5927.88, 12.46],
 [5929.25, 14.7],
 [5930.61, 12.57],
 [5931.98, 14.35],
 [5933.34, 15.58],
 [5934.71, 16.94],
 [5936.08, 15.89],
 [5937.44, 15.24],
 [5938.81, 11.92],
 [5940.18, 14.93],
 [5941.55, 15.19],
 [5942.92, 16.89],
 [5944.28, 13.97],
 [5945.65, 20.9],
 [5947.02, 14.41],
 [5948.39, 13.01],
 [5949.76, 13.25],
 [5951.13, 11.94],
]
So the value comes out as 1.86 angstrom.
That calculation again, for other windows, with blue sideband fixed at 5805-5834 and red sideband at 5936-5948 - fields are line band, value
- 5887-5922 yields 5.04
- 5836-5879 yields 0.58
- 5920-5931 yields 1.38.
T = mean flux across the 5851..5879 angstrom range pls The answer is 14.3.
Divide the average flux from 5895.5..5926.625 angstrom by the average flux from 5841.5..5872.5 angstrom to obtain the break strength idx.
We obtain 0.9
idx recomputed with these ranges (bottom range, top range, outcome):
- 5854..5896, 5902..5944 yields 1.04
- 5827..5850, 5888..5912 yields 0.88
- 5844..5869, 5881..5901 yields 0.85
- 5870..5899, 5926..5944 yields 1.13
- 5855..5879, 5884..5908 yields 0.86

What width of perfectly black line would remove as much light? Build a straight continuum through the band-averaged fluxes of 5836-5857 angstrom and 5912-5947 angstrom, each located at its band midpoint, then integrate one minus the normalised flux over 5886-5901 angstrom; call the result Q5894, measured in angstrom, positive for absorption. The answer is 2.9 angstrom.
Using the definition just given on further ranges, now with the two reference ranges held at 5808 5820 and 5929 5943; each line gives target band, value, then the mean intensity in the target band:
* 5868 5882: 0.32 angstrom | 14.3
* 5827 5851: 0.38 angstrom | 14.2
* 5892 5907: 2.21 angstrom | 12.5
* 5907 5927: 1.39 angstrom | 13.7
